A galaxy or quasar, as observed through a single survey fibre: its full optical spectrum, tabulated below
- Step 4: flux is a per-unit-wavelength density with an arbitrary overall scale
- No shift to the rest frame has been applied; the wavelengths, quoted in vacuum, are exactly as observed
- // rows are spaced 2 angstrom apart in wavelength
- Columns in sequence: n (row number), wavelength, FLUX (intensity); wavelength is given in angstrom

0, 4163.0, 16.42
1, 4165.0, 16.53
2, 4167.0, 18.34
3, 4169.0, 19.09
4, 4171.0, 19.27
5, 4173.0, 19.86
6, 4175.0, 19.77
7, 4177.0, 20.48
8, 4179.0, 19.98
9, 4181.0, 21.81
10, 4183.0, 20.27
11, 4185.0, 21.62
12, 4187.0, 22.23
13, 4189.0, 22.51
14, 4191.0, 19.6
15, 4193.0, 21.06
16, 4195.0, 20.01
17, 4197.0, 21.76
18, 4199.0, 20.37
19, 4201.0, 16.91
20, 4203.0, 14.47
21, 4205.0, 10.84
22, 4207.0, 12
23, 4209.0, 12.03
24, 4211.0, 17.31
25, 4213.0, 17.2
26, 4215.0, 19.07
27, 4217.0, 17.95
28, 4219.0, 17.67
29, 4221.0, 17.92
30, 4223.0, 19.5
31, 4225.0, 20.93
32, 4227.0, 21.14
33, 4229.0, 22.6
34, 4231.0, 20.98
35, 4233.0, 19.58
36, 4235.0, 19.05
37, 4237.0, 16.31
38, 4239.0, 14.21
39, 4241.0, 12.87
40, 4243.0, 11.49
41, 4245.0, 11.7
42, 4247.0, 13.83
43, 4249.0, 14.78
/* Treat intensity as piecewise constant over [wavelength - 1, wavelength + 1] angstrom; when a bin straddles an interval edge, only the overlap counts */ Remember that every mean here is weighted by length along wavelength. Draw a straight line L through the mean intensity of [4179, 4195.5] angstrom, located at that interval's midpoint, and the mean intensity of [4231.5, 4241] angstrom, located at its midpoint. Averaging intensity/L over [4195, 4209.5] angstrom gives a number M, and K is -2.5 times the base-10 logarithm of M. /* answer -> 0.24 mag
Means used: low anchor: 21.1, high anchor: 17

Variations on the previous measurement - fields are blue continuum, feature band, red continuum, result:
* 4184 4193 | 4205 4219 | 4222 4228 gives 0.31 mag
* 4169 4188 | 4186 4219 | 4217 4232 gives 0.14 mag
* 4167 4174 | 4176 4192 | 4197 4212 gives -0.19 mag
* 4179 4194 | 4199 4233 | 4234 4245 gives -0.02 mag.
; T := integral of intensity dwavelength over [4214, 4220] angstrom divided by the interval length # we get 18.2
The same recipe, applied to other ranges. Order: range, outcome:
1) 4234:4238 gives 17.7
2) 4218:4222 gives 17.8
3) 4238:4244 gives 12.9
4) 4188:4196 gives 20.8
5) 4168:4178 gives 19.7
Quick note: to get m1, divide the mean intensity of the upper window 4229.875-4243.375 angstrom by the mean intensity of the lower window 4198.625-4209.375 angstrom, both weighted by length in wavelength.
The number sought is 1.2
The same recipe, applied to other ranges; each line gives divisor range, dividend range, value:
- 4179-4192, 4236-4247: 0.63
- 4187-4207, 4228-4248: 0.88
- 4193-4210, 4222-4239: 1.20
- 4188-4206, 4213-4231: 1.05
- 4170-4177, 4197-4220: 0.82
